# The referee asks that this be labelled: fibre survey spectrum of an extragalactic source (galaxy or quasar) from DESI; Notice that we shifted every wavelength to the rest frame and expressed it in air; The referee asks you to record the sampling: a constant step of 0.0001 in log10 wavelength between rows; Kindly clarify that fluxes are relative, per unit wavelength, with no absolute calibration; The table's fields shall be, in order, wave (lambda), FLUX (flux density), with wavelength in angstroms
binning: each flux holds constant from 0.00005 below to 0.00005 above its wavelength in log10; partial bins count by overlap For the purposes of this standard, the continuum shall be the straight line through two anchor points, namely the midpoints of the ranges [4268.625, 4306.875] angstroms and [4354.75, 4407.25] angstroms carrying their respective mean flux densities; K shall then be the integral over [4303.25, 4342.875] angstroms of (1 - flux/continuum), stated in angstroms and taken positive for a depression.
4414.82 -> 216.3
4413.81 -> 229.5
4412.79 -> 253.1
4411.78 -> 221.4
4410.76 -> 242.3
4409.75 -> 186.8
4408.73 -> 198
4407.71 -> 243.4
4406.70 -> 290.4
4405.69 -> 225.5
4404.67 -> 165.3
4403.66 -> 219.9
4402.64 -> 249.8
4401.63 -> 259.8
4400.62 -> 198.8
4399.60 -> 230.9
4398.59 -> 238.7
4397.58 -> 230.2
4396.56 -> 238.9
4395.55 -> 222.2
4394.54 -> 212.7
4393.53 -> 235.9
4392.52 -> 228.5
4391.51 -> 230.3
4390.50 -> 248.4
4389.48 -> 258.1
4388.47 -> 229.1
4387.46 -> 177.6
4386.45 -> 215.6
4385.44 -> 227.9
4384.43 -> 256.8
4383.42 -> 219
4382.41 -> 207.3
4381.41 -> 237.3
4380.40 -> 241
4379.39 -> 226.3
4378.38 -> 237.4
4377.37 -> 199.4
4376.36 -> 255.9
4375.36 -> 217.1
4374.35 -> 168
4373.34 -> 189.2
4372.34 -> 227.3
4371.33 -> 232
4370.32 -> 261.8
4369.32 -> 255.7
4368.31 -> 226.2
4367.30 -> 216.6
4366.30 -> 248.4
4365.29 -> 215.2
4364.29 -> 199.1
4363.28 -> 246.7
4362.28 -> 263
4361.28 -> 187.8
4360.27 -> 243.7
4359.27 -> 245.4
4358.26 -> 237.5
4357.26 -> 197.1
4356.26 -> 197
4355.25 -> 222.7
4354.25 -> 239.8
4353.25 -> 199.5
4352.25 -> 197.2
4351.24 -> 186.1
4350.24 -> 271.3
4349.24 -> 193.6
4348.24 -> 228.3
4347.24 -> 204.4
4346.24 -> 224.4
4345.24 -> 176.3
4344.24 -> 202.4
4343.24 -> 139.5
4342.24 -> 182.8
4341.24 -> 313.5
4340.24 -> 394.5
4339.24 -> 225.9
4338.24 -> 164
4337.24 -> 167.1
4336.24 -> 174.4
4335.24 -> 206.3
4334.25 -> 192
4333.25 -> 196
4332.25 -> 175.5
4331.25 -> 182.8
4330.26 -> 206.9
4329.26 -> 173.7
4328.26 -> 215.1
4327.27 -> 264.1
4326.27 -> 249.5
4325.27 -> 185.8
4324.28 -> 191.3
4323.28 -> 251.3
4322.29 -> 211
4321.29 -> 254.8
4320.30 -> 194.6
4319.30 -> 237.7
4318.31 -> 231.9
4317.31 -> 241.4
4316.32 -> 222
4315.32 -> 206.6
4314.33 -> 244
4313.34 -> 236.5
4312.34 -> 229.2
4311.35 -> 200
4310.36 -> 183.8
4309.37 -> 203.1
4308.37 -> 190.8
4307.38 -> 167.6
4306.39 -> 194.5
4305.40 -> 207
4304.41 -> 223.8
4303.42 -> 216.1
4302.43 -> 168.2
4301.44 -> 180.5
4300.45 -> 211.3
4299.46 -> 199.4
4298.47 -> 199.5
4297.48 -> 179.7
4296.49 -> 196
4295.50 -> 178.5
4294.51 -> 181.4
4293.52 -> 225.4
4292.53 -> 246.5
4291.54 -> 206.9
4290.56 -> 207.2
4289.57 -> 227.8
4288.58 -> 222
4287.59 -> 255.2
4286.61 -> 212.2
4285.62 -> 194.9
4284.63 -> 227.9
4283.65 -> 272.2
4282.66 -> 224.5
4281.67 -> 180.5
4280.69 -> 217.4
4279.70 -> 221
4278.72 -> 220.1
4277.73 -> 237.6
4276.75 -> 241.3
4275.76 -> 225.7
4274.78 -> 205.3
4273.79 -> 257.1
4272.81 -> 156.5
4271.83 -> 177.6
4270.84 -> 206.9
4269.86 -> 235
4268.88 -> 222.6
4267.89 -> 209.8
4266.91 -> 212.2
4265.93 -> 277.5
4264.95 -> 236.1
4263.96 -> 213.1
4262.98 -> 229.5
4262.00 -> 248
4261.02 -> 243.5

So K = 0.5 angstroms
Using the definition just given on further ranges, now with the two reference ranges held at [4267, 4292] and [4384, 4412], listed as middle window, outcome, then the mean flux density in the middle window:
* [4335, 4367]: 0.8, 219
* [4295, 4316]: 1.9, 201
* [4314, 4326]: -0.1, 223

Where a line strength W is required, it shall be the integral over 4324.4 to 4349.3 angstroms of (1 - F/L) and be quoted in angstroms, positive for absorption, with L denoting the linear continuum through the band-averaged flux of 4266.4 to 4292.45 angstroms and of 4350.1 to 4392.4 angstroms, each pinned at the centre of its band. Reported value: 1.46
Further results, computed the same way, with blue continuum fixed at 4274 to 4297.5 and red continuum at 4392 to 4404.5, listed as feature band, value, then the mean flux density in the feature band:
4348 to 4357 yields 0.4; 214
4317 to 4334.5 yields 0.6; 214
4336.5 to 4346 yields 0.3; 217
